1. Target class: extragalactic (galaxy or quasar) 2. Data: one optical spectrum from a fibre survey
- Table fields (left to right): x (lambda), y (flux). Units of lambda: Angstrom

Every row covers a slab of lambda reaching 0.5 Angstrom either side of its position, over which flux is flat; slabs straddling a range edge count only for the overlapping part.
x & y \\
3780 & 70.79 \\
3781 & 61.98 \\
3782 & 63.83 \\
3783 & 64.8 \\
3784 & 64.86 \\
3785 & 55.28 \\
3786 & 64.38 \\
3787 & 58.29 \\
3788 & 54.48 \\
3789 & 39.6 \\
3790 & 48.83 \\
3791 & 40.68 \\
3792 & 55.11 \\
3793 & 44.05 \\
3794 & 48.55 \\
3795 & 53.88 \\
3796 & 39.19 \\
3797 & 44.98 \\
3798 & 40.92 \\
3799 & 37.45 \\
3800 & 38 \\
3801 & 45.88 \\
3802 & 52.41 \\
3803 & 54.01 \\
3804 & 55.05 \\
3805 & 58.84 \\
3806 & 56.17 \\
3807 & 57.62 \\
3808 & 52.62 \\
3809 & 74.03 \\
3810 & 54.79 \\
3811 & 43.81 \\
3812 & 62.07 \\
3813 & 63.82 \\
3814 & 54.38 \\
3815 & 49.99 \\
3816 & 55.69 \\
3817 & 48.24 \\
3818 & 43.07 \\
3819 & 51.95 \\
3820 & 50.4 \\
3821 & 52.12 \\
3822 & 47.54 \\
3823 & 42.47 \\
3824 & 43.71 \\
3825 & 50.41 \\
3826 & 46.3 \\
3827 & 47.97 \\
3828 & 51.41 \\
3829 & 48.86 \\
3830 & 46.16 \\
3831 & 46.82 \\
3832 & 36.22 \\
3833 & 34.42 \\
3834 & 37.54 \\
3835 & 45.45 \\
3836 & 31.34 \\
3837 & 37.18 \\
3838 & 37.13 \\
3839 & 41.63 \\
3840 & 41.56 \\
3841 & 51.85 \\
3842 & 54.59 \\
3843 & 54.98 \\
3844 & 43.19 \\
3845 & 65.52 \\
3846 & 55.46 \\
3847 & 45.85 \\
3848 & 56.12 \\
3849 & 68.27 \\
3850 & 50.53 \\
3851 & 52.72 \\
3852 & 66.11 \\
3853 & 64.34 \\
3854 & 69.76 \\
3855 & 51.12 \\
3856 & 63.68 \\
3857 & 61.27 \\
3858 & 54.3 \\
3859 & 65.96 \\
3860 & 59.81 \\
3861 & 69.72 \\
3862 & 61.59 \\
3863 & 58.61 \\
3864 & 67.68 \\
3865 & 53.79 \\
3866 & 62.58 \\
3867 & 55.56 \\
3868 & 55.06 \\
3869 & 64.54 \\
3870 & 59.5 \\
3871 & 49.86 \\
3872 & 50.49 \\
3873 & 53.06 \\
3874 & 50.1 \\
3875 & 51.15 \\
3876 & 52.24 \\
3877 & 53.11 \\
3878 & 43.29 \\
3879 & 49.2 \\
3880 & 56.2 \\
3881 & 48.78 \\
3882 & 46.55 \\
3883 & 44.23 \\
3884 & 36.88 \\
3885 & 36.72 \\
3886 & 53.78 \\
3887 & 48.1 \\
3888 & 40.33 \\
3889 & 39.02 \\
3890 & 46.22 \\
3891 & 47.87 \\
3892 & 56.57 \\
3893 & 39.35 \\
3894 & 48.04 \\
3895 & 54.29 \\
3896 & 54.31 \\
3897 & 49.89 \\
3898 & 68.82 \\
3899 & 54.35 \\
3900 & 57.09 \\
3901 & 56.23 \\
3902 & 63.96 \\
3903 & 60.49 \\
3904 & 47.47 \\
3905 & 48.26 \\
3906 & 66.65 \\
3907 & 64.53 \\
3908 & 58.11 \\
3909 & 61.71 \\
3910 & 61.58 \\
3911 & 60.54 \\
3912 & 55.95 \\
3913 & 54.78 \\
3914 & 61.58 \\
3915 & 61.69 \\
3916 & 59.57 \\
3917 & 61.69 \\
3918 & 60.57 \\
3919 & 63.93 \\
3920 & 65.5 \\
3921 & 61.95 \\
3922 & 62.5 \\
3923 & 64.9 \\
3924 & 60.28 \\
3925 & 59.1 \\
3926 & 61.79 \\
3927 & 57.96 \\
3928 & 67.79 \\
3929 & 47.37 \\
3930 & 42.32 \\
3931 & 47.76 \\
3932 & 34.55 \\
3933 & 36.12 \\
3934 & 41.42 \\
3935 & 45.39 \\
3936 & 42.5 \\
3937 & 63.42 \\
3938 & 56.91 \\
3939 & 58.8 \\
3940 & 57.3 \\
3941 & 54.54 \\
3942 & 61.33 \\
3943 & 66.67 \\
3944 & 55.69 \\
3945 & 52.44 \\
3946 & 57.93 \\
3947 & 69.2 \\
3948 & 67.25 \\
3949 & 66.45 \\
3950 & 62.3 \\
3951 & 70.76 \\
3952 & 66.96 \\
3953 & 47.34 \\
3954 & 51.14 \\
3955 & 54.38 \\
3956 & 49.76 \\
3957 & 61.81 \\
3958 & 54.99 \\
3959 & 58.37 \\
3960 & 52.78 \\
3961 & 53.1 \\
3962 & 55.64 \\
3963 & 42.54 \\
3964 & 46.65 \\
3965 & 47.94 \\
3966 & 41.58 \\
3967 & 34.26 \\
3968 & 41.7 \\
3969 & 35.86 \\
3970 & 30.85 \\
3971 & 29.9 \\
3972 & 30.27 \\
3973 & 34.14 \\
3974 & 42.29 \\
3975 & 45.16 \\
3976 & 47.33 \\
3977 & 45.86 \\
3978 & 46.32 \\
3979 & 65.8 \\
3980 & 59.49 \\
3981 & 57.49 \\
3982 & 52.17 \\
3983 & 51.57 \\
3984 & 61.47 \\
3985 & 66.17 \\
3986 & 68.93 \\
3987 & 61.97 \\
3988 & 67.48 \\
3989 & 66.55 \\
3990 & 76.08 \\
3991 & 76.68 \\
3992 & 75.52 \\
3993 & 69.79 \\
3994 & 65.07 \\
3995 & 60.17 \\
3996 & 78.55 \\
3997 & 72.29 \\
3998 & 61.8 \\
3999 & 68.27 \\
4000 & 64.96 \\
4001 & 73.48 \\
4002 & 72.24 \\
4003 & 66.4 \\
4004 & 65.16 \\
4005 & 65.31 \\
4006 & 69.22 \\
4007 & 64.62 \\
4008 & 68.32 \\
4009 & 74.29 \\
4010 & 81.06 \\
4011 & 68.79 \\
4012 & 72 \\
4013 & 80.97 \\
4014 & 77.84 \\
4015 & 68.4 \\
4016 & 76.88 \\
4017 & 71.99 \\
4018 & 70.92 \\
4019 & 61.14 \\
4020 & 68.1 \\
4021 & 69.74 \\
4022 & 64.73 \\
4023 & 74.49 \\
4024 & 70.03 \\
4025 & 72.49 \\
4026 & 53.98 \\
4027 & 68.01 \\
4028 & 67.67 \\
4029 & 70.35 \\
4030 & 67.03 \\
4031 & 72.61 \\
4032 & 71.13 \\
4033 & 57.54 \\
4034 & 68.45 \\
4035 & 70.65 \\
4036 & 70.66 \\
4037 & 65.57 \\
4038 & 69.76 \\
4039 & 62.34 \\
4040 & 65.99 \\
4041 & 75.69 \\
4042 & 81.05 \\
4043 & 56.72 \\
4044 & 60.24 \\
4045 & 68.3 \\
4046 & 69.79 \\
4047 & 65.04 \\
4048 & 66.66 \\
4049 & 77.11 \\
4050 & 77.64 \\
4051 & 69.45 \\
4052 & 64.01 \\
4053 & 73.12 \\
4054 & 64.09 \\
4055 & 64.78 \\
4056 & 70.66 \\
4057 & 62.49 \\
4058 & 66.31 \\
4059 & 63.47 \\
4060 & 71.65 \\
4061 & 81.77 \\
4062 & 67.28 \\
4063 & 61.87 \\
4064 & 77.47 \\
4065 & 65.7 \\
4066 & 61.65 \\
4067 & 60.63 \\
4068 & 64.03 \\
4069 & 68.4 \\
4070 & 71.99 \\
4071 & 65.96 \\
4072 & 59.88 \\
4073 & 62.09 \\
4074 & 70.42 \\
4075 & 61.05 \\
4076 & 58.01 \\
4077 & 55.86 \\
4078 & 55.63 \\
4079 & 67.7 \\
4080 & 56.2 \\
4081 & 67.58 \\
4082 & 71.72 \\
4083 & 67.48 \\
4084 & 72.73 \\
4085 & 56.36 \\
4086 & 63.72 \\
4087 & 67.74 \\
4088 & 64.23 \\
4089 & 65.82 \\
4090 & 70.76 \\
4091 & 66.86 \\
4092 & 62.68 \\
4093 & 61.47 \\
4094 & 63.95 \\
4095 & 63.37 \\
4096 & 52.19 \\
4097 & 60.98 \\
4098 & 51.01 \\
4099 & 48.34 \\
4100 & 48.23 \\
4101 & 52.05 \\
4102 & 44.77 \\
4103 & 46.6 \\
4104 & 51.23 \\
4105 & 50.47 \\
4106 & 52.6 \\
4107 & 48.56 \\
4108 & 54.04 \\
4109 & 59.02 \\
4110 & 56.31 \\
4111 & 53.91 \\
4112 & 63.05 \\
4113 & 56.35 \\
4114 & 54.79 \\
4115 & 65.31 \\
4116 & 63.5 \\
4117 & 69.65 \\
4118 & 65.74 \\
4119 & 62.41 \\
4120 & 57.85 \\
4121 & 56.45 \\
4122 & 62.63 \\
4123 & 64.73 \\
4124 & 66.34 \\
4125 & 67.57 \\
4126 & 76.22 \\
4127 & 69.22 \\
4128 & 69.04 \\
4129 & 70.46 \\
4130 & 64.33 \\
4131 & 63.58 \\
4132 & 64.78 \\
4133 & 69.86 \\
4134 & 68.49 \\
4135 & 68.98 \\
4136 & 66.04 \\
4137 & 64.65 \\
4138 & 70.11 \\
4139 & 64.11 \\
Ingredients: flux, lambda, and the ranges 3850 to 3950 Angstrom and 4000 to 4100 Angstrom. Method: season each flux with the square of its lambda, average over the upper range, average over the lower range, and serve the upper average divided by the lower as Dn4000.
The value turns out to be 1.29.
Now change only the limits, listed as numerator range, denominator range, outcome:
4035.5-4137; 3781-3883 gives 1.39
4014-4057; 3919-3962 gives 1.27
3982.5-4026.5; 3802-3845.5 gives 1.53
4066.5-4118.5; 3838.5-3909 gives 1.24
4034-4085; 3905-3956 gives 1.24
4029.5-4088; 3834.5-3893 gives 1.40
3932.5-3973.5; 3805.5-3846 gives 1.12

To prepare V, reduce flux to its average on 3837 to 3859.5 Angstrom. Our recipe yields 54.9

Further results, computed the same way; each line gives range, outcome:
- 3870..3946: 53.9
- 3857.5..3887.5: 53.7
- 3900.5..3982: 54.1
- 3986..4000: 69.1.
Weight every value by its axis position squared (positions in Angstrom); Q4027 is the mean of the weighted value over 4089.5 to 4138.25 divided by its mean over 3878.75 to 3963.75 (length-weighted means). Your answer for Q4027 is 1.22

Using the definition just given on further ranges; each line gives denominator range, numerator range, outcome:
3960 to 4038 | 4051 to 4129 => 1.05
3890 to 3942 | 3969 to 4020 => 1.17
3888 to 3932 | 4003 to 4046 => 1.30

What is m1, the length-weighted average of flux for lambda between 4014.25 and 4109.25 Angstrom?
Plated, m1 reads 64.7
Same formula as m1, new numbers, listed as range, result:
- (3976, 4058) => 67.5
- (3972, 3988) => 53.4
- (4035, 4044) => 68.1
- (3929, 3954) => 55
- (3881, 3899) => 47.9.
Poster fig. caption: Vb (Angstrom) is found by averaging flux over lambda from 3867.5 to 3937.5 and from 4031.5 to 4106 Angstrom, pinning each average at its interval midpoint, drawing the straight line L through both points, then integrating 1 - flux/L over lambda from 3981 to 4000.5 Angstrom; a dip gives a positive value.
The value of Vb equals -2.35 Angstrom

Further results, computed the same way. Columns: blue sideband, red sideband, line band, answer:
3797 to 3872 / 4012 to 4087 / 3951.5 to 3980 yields 6.65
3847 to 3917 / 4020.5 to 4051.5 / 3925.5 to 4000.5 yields 8.44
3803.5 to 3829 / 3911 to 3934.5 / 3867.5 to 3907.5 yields 2.43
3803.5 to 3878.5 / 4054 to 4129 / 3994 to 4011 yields -2.91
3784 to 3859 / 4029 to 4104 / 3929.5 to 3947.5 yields 1.58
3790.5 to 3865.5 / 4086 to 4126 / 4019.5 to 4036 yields -3.21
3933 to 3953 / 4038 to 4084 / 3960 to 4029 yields 0.92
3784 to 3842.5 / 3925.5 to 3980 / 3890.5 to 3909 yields -1.93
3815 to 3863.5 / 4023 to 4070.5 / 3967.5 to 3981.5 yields 4.16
